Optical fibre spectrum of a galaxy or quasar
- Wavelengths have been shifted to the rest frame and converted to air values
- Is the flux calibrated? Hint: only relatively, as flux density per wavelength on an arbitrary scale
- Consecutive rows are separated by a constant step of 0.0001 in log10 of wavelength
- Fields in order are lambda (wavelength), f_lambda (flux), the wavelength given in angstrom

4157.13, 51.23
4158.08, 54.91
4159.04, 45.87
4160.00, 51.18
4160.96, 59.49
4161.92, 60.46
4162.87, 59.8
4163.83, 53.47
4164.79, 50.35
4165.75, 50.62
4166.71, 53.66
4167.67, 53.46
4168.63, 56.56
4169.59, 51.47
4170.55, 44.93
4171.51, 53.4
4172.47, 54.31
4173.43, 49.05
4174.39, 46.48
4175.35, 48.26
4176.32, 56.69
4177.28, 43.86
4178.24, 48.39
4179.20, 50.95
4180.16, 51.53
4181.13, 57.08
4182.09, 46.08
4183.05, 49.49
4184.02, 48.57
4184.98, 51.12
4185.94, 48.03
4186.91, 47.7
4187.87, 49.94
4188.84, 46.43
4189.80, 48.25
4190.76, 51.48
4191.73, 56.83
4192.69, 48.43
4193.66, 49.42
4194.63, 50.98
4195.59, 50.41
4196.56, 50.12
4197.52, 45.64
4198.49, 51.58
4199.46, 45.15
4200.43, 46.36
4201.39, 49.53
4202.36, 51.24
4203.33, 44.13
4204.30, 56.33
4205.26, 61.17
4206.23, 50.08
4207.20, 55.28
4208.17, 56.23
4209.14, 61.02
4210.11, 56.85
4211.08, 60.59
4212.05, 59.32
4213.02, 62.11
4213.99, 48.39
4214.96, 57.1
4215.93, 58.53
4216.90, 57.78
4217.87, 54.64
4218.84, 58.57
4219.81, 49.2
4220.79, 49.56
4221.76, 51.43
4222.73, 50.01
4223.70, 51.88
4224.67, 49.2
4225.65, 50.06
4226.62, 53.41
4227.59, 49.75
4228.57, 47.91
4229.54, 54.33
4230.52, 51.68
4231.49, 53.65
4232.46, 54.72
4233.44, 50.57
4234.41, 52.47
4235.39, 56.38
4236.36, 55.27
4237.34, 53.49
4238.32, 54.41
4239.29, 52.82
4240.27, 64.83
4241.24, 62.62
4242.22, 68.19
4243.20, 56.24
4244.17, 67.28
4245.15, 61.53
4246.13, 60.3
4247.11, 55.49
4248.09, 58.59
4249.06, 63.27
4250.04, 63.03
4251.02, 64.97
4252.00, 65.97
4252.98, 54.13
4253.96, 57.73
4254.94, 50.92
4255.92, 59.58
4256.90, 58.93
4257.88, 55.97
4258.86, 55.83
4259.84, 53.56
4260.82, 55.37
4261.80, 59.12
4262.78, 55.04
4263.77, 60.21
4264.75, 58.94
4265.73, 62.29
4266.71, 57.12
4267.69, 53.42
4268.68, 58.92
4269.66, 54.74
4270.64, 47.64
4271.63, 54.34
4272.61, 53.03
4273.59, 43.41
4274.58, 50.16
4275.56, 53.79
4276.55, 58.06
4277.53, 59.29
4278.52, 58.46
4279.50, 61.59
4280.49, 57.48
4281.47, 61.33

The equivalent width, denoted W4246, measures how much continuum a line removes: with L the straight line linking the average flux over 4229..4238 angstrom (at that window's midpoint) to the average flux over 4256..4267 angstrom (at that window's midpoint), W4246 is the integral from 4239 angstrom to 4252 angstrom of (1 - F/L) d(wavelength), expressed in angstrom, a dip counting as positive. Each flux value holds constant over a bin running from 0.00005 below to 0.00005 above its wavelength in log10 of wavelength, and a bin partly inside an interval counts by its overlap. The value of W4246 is -1.5 angstrom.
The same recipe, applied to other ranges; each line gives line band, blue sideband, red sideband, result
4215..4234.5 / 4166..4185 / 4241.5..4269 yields 1.1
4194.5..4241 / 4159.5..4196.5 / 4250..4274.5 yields 0.3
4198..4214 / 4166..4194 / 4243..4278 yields -0.4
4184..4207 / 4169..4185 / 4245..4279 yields 0.7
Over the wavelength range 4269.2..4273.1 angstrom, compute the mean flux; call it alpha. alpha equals 52.4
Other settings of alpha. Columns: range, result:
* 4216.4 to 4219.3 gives 57.1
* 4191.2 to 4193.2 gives 52.5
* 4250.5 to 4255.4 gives 58.8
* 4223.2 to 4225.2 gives 50.5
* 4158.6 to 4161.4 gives 52.1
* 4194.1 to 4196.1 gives 50.6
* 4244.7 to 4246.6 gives 60.8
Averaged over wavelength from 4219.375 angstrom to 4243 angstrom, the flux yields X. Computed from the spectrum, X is 53.7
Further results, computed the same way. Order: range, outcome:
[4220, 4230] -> 50.7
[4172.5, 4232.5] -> 51.8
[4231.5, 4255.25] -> 58.5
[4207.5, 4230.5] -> 54.2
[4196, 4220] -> 53.9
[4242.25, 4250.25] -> 61.1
